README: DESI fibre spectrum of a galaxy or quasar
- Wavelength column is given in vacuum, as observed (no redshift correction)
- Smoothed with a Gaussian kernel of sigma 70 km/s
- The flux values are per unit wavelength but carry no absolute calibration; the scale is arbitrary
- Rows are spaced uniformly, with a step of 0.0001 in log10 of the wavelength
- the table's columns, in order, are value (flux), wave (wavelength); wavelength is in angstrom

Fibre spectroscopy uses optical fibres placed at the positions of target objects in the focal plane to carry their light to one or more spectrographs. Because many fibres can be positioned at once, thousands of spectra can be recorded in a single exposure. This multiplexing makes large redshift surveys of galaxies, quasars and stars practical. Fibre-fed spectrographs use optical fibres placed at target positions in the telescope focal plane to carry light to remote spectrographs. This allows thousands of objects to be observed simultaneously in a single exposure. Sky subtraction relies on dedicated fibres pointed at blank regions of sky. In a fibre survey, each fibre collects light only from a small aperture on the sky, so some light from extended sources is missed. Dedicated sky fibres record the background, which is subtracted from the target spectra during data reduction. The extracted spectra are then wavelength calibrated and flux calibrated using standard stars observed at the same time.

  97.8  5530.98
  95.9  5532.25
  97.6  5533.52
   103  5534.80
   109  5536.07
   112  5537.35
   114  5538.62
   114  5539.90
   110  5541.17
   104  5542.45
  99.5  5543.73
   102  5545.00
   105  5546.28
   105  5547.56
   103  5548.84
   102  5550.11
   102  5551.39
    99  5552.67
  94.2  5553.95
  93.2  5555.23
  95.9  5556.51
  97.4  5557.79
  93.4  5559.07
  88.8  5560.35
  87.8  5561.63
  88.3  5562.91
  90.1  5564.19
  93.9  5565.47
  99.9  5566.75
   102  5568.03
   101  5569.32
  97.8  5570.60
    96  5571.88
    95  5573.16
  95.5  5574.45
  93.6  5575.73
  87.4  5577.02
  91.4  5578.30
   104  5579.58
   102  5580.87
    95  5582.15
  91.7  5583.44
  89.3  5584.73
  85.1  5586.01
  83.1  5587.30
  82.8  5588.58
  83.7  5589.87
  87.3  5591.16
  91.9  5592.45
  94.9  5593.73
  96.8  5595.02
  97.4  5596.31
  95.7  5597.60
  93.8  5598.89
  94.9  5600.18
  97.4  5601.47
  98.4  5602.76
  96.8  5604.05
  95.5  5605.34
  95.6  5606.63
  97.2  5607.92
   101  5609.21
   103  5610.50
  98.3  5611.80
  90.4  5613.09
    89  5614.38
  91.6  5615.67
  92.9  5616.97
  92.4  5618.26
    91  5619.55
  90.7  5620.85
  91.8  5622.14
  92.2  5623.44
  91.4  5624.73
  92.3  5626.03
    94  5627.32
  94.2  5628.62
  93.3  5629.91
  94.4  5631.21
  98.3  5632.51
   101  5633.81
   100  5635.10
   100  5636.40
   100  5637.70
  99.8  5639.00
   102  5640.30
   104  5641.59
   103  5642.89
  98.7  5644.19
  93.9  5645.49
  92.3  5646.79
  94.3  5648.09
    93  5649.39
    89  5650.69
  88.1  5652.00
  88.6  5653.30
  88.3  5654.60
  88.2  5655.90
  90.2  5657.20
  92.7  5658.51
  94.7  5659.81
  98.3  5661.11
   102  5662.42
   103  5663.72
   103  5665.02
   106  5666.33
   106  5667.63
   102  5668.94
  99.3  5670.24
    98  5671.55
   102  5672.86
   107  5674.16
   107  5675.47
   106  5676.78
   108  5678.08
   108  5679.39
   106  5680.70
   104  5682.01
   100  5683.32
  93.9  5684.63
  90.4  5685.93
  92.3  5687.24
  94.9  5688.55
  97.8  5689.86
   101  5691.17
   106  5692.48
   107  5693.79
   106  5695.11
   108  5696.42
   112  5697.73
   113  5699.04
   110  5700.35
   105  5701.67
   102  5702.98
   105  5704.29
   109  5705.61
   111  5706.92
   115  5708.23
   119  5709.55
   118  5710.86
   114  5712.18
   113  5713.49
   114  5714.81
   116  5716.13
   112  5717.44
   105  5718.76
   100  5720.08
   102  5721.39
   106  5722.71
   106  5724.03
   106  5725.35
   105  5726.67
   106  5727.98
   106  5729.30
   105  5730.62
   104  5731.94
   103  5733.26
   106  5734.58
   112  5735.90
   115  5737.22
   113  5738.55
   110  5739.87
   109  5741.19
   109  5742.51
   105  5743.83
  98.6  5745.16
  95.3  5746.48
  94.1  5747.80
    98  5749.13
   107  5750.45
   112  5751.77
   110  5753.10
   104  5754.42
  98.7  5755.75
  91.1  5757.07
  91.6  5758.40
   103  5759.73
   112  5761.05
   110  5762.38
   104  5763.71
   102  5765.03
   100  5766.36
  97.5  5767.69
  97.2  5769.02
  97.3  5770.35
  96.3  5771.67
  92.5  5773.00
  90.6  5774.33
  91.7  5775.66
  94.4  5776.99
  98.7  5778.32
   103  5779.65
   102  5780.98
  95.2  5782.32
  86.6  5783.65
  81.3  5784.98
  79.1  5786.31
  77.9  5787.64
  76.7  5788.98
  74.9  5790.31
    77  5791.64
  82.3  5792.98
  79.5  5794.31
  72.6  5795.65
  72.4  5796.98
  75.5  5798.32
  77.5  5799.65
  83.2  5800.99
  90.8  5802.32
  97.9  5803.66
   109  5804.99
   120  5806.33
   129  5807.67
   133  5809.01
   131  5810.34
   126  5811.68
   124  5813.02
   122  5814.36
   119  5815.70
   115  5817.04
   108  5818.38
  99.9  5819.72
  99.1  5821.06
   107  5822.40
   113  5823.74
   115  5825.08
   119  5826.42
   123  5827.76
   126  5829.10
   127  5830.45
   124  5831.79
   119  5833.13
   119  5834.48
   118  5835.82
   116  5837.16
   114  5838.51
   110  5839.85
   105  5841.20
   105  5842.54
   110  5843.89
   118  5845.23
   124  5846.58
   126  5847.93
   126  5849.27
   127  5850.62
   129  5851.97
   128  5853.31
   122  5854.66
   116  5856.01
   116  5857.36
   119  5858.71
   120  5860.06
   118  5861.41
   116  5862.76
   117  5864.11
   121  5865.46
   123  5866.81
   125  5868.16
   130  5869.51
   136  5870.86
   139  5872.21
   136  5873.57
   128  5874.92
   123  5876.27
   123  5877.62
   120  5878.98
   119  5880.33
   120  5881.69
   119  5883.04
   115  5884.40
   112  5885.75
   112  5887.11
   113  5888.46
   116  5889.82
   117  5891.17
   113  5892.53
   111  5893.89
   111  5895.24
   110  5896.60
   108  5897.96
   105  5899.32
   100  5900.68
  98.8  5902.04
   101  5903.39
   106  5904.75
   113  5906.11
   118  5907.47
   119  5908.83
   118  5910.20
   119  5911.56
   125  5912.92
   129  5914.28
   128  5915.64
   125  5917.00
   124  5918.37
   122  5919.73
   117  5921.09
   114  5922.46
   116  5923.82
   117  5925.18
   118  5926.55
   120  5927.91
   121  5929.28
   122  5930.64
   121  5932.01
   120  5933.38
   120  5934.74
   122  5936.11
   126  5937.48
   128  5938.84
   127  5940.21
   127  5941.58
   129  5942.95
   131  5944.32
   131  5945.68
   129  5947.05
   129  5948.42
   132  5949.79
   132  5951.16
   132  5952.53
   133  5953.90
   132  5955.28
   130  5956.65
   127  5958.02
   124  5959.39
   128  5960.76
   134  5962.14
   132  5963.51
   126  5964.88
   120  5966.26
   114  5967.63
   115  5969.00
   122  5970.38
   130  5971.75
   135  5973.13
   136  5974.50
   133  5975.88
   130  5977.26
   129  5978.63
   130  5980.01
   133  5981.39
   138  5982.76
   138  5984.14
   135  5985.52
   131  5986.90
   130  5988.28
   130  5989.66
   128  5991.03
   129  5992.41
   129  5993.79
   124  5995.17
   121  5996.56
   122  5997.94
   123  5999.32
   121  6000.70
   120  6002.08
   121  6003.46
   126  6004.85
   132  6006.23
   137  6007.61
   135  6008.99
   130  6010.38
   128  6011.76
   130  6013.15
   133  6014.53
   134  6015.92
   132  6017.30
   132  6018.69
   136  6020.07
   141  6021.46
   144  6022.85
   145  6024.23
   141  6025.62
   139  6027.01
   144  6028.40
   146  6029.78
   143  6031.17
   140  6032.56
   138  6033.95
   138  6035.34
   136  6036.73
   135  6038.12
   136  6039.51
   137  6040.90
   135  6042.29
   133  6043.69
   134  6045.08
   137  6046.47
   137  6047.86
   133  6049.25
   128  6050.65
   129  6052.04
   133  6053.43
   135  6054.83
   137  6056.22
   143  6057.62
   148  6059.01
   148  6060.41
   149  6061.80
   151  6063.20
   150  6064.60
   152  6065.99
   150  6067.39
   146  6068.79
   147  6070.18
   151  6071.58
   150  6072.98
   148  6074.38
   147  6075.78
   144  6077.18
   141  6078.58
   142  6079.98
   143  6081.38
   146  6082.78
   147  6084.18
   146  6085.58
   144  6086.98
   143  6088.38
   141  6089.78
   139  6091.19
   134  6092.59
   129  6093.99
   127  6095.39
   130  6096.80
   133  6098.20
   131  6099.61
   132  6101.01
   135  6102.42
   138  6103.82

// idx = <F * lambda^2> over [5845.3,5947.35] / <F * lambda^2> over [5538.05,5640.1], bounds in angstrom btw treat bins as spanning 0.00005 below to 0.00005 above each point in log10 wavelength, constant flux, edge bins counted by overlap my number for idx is 1.4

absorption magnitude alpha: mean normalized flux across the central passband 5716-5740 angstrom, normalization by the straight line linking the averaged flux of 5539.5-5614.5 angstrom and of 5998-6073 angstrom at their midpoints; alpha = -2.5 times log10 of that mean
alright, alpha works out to 0.026 mag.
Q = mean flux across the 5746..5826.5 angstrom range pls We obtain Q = 99.3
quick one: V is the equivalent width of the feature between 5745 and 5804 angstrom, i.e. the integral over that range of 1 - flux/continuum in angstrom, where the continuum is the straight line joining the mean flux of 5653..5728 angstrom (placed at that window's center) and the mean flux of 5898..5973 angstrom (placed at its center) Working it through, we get 9.4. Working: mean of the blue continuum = 104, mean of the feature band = 92.6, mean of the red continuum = 122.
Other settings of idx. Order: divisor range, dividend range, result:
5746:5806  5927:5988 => 1.46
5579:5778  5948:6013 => 1.42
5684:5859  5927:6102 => 1.38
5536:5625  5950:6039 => 1.58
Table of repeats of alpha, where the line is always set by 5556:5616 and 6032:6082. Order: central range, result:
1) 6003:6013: 0.05 mag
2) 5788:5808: 0.31 mag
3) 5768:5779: 0.19 mag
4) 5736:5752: 0.04 mag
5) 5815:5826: 0.07 mag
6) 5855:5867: 0.03 mag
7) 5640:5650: 0.03 mag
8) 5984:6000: 0.05 mag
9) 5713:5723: -0.01 mag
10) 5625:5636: 0.03 mag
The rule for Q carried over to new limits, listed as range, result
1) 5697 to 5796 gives 101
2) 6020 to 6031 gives 142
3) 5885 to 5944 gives 117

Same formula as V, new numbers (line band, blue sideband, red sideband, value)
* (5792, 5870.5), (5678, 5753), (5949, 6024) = 2.2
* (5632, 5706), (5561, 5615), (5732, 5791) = -3.1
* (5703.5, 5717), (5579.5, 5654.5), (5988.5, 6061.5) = -1.3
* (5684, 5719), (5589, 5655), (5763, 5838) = -3.2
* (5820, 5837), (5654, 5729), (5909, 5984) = -0.1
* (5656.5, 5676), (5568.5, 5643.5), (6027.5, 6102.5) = 0.0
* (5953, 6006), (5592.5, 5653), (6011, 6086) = 2.1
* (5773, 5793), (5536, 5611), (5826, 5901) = 4.4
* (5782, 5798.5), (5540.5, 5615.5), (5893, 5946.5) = 4.6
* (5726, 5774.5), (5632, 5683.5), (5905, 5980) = 2.0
